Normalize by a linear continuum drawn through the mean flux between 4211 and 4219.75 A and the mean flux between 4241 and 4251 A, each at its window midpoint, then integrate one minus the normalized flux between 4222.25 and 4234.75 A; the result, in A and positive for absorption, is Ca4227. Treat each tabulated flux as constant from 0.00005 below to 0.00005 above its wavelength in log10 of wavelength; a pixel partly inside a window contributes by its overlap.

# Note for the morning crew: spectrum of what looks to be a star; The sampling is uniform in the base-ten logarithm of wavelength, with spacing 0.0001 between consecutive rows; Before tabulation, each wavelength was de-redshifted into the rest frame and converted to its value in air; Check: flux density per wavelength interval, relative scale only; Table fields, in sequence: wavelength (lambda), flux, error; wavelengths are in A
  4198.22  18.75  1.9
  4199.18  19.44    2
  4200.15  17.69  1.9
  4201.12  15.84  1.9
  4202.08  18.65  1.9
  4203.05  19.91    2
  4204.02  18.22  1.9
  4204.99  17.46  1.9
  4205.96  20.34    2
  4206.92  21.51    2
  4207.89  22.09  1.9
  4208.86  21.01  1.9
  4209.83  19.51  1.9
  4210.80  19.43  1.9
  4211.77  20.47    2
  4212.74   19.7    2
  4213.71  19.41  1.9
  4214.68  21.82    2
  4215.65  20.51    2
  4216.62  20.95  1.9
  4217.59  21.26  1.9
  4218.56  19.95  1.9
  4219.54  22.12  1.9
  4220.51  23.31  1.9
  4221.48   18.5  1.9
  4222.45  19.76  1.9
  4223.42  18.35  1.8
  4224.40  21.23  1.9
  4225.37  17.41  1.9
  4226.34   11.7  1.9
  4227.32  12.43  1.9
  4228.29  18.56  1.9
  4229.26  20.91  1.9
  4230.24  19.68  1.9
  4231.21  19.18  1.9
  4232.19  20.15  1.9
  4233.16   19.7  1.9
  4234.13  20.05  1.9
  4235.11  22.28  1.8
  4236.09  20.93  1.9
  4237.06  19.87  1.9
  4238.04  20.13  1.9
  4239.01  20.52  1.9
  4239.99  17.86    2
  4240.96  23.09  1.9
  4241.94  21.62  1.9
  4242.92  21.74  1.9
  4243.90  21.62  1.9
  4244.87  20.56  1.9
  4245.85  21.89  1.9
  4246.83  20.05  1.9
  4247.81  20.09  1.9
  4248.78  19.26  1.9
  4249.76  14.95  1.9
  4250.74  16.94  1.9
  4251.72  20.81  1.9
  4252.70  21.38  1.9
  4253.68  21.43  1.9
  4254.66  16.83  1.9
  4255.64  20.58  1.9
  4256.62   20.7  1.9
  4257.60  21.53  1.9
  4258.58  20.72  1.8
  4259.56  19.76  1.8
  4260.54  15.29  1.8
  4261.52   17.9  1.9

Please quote 1.21 A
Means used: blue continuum 20.6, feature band 18.4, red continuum 20.1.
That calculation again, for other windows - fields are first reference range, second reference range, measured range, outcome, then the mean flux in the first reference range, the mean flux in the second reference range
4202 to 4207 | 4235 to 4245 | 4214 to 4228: 0.5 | 19.2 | 20.9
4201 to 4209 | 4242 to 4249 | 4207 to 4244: 0.4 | 19.6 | 20.9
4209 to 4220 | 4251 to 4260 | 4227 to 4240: 0.5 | 20.5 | 20.3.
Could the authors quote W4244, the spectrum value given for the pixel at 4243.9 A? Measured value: 21.62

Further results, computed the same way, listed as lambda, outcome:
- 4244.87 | 20.56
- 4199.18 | 19.44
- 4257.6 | 21.53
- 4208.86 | 21.01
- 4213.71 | 19.41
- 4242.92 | 21.74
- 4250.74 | 16.94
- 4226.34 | 11.7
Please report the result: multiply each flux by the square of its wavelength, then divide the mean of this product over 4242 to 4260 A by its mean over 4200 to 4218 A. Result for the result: 1.0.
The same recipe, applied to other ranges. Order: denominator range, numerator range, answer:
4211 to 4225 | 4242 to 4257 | 0.99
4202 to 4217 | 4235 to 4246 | 1.06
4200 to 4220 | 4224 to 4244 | 0.99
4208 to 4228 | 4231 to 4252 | 1.05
